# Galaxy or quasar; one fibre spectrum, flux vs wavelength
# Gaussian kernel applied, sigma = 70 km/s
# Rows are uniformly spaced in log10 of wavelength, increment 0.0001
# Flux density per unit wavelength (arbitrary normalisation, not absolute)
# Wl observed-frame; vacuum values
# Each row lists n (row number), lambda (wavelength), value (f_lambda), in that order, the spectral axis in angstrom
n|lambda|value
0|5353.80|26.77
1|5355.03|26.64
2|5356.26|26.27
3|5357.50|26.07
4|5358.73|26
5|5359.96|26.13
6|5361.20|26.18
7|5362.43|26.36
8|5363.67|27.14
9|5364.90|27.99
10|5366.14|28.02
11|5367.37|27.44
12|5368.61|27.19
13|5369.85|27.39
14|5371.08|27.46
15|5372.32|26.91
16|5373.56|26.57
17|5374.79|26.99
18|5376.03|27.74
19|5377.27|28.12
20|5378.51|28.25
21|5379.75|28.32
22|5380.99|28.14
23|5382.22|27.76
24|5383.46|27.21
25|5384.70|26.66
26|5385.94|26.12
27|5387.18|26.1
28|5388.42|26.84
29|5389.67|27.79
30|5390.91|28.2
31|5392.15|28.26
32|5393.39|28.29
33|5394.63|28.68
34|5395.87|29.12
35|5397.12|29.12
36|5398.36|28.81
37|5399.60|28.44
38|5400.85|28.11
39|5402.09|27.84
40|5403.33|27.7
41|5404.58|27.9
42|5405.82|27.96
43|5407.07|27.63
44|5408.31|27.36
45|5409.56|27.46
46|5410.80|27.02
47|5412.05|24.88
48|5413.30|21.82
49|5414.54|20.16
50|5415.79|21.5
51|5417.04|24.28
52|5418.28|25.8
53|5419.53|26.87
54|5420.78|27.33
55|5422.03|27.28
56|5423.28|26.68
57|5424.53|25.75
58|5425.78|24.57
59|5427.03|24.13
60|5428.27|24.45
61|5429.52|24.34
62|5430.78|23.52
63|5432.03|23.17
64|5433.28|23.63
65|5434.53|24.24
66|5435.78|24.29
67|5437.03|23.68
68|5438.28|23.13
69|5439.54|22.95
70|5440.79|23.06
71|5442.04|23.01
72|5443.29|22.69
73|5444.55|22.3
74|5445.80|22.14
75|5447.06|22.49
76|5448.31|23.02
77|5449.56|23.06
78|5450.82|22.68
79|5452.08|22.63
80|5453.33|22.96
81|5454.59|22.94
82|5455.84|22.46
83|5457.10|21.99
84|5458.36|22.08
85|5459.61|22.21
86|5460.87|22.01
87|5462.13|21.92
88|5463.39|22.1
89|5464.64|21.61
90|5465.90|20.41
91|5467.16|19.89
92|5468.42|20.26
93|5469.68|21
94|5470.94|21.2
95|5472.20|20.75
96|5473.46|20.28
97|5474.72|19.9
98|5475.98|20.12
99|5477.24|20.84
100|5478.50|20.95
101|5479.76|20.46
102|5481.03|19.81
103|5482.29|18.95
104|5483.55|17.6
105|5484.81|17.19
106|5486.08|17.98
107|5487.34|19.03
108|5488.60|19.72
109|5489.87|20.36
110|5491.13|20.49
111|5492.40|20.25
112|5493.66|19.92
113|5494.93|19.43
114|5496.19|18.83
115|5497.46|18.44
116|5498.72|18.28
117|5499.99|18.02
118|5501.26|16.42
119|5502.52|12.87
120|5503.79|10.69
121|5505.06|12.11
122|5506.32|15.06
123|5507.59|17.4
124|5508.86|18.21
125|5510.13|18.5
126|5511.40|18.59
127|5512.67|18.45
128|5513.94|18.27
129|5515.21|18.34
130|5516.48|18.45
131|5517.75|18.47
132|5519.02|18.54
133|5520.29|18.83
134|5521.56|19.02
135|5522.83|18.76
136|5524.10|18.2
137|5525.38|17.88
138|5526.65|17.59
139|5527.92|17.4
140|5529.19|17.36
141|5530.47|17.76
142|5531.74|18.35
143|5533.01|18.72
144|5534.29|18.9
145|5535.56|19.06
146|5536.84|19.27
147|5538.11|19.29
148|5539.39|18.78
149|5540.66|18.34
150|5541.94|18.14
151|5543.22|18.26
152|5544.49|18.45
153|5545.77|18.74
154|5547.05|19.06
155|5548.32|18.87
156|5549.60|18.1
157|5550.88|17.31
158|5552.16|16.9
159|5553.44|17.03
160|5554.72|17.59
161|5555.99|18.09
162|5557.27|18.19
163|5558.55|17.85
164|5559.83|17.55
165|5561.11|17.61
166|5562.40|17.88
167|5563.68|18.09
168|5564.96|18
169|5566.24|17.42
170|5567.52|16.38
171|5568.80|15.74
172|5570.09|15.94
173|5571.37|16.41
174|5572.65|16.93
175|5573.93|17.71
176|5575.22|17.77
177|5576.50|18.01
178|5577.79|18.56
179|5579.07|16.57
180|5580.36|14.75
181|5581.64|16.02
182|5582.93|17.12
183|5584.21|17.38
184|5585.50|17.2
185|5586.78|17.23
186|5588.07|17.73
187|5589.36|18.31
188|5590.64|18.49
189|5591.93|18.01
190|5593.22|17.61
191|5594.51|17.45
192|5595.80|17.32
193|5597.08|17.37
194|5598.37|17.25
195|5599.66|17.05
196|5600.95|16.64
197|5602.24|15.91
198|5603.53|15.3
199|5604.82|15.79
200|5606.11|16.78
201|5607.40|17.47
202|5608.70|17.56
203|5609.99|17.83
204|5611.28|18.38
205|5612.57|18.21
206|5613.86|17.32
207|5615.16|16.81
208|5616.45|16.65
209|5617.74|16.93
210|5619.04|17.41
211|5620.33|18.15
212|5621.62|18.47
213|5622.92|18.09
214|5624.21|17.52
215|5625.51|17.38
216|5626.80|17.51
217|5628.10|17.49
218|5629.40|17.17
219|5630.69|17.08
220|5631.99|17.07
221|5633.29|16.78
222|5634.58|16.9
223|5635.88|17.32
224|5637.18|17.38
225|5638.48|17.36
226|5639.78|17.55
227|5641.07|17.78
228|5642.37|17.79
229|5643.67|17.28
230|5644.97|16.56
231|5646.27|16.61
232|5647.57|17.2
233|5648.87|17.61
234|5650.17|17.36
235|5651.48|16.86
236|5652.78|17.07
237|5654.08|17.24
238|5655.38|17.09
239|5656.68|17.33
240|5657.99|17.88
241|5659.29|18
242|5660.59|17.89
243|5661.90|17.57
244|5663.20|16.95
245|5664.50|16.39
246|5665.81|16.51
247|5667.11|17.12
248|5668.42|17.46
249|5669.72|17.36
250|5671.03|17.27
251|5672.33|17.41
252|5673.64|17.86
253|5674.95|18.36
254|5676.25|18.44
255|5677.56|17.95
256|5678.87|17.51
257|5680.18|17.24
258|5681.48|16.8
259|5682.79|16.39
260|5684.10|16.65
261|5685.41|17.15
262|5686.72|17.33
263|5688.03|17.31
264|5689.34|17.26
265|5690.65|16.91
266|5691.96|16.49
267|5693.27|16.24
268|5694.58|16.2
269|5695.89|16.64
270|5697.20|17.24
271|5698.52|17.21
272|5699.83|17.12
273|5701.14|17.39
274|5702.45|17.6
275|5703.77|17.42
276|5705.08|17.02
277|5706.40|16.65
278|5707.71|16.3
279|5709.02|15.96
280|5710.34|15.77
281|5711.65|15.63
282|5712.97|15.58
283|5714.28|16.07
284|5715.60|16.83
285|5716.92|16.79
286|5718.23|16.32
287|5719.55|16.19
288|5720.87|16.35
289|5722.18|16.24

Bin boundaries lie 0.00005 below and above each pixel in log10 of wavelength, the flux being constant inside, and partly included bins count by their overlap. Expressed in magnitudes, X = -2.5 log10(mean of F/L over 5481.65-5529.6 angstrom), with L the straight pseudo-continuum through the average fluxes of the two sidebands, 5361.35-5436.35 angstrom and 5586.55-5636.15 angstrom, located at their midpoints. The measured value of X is 0.22 mag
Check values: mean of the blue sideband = 26.6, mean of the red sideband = 17.3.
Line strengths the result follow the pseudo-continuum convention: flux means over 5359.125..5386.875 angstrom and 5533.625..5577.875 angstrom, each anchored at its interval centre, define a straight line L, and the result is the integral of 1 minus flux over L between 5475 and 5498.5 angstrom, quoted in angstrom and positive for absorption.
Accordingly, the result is 2.2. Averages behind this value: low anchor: 27.3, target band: 19.5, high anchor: 17.9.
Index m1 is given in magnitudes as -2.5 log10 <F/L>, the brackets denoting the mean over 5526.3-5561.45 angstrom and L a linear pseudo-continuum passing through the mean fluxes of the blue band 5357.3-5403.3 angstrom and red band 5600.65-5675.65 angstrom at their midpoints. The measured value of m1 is 0.16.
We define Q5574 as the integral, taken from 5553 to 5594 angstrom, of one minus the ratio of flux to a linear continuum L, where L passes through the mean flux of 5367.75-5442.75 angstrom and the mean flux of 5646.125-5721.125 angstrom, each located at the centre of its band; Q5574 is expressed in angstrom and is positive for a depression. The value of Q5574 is 6.5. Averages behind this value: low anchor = 26.2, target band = 17.4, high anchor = 17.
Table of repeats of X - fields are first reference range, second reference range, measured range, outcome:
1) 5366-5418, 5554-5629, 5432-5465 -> 0.071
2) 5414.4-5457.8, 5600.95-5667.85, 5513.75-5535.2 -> 0.141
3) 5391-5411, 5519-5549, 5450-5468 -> 0.093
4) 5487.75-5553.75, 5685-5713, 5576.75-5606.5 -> 0.031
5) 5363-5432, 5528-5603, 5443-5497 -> 0.098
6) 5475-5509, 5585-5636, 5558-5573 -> 0.031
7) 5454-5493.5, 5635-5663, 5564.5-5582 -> 0.113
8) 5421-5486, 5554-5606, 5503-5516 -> 0.206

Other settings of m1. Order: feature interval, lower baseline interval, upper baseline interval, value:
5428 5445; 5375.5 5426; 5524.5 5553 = 0.06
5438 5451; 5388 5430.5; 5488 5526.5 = 0.03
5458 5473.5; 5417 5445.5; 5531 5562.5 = 0.07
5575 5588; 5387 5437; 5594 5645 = 0.11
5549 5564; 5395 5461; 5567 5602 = 0.05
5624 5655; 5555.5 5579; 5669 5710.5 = 0.00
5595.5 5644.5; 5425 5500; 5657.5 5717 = 0.07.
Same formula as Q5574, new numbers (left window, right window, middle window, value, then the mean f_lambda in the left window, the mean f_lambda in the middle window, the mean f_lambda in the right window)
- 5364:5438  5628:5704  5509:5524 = 2.6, 26.5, 18.5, 17.2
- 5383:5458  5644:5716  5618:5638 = 1.3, 25.2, 17.4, 17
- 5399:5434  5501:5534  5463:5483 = 0.5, 25.6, 20.5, 17.3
